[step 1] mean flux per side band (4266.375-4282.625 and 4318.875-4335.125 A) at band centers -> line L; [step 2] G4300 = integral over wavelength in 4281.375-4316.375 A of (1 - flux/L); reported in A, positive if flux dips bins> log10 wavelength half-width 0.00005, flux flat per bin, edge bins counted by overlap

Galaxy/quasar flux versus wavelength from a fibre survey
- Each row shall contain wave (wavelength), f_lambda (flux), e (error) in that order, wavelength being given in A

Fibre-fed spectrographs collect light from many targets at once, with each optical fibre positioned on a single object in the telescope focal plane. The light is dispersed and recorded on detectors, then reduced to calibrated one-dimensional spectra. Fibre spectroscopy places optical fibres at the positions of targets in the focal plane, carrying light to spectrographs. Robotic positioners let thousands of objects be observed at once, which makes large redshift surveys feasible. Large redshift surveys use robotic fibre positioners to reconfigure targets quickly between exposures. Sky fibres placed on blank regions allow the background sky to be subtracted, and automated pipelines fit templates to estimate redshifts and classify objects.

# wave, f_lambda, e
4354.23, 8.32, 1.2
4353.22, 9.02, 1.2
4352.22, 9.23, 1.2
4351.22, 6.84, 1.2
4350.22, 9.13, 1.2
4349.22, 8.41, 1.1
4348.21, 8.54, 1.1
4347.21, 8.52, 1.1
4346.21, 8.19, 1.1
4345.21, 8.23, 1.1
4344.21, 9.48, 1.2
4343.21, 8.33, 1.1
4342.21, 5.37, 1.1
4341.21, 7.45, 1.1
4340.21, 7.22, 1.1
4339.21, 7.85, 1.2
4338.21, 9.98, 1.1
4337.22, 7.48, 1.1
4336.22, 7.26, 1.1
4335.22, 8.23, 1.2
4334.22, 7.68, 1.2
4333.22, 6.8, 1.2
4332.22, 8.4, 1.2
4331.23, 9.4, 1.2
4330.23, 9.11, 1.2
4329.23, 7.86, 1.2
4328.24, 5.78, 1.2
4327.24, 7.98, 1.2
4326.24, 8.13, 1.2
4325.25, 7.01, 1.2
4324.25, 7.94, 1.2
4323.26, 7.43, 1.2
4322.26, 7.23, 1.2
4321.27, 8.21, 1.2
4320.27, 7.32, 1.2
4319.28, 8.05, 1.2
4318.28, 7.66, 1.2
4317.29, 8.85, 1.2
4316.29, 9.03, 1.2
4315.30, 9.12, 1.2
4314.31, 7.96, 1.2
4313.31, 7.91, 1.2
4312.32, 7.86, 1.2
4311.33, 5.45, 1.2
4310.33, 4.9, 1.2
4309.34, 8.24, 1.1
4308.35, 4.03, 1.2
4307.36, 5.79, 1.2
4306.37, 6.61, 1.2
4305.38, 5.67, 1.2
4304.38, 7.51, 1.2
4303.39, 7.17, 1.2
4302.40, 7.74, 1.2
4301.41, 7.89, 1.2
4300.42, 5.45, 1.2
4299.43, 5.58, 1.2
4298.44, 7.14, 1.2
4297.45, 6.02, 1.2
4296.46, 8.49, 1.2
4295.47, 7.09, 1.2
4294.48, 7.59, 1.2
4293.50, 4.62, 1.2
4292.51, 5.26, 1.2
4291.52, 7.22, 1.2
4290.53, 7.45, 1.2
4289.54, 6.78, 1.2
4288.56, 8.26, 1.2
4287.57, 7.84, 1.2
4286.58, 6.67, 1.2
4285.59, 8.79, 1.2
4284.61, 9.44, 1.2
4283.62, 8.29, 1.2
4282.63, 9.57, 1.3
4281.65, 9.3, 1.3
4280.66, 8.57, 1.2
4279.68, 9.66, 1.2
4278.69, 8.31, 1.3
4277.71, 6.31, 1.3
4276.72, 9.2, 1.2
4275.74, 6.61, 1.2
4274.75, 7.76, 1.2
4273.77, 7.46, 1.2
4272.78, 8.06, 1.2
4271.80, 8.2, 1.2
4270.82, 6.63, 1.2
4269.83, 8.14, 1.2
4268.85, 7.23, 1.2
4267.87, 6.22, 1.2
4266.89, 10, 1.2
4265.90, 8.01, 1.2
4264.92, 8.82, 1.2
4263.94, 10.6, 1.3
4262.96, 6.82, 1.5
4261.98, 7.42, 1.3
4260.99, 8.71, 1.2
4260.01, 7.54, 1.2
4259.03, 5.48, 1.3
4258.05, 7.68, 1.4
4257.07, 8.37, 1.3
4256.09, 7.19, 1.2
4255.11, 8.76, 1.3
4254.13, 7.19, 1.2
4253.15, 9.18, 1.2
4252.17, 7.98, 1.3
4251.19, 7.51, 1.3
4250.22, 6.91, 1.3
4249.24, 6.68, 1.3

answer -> 3.3 A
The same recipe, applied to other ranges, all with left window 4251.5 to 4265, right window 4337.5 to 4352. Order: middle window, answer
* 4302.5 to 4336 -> 2.5 A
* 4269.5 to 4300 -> 1.5 A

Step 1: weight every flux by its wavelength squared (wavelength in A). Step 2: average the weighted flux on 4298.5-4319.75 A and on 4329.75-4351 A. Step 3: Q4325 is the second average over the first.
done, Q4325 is 1.17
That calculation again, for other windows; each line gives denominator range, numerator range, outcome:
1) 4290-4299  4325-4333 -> 1.20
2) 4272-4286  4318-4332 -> 0.95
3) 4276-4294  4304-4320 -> 0.92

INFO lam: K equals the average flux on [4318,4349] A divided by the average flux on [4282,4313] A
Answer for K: 1.1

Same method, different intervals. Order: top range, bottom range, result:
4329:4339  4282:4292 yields 1.02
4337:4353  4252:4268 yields 1.02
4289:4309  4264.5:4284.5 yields 0.81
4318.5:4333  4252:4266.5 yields 0.98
